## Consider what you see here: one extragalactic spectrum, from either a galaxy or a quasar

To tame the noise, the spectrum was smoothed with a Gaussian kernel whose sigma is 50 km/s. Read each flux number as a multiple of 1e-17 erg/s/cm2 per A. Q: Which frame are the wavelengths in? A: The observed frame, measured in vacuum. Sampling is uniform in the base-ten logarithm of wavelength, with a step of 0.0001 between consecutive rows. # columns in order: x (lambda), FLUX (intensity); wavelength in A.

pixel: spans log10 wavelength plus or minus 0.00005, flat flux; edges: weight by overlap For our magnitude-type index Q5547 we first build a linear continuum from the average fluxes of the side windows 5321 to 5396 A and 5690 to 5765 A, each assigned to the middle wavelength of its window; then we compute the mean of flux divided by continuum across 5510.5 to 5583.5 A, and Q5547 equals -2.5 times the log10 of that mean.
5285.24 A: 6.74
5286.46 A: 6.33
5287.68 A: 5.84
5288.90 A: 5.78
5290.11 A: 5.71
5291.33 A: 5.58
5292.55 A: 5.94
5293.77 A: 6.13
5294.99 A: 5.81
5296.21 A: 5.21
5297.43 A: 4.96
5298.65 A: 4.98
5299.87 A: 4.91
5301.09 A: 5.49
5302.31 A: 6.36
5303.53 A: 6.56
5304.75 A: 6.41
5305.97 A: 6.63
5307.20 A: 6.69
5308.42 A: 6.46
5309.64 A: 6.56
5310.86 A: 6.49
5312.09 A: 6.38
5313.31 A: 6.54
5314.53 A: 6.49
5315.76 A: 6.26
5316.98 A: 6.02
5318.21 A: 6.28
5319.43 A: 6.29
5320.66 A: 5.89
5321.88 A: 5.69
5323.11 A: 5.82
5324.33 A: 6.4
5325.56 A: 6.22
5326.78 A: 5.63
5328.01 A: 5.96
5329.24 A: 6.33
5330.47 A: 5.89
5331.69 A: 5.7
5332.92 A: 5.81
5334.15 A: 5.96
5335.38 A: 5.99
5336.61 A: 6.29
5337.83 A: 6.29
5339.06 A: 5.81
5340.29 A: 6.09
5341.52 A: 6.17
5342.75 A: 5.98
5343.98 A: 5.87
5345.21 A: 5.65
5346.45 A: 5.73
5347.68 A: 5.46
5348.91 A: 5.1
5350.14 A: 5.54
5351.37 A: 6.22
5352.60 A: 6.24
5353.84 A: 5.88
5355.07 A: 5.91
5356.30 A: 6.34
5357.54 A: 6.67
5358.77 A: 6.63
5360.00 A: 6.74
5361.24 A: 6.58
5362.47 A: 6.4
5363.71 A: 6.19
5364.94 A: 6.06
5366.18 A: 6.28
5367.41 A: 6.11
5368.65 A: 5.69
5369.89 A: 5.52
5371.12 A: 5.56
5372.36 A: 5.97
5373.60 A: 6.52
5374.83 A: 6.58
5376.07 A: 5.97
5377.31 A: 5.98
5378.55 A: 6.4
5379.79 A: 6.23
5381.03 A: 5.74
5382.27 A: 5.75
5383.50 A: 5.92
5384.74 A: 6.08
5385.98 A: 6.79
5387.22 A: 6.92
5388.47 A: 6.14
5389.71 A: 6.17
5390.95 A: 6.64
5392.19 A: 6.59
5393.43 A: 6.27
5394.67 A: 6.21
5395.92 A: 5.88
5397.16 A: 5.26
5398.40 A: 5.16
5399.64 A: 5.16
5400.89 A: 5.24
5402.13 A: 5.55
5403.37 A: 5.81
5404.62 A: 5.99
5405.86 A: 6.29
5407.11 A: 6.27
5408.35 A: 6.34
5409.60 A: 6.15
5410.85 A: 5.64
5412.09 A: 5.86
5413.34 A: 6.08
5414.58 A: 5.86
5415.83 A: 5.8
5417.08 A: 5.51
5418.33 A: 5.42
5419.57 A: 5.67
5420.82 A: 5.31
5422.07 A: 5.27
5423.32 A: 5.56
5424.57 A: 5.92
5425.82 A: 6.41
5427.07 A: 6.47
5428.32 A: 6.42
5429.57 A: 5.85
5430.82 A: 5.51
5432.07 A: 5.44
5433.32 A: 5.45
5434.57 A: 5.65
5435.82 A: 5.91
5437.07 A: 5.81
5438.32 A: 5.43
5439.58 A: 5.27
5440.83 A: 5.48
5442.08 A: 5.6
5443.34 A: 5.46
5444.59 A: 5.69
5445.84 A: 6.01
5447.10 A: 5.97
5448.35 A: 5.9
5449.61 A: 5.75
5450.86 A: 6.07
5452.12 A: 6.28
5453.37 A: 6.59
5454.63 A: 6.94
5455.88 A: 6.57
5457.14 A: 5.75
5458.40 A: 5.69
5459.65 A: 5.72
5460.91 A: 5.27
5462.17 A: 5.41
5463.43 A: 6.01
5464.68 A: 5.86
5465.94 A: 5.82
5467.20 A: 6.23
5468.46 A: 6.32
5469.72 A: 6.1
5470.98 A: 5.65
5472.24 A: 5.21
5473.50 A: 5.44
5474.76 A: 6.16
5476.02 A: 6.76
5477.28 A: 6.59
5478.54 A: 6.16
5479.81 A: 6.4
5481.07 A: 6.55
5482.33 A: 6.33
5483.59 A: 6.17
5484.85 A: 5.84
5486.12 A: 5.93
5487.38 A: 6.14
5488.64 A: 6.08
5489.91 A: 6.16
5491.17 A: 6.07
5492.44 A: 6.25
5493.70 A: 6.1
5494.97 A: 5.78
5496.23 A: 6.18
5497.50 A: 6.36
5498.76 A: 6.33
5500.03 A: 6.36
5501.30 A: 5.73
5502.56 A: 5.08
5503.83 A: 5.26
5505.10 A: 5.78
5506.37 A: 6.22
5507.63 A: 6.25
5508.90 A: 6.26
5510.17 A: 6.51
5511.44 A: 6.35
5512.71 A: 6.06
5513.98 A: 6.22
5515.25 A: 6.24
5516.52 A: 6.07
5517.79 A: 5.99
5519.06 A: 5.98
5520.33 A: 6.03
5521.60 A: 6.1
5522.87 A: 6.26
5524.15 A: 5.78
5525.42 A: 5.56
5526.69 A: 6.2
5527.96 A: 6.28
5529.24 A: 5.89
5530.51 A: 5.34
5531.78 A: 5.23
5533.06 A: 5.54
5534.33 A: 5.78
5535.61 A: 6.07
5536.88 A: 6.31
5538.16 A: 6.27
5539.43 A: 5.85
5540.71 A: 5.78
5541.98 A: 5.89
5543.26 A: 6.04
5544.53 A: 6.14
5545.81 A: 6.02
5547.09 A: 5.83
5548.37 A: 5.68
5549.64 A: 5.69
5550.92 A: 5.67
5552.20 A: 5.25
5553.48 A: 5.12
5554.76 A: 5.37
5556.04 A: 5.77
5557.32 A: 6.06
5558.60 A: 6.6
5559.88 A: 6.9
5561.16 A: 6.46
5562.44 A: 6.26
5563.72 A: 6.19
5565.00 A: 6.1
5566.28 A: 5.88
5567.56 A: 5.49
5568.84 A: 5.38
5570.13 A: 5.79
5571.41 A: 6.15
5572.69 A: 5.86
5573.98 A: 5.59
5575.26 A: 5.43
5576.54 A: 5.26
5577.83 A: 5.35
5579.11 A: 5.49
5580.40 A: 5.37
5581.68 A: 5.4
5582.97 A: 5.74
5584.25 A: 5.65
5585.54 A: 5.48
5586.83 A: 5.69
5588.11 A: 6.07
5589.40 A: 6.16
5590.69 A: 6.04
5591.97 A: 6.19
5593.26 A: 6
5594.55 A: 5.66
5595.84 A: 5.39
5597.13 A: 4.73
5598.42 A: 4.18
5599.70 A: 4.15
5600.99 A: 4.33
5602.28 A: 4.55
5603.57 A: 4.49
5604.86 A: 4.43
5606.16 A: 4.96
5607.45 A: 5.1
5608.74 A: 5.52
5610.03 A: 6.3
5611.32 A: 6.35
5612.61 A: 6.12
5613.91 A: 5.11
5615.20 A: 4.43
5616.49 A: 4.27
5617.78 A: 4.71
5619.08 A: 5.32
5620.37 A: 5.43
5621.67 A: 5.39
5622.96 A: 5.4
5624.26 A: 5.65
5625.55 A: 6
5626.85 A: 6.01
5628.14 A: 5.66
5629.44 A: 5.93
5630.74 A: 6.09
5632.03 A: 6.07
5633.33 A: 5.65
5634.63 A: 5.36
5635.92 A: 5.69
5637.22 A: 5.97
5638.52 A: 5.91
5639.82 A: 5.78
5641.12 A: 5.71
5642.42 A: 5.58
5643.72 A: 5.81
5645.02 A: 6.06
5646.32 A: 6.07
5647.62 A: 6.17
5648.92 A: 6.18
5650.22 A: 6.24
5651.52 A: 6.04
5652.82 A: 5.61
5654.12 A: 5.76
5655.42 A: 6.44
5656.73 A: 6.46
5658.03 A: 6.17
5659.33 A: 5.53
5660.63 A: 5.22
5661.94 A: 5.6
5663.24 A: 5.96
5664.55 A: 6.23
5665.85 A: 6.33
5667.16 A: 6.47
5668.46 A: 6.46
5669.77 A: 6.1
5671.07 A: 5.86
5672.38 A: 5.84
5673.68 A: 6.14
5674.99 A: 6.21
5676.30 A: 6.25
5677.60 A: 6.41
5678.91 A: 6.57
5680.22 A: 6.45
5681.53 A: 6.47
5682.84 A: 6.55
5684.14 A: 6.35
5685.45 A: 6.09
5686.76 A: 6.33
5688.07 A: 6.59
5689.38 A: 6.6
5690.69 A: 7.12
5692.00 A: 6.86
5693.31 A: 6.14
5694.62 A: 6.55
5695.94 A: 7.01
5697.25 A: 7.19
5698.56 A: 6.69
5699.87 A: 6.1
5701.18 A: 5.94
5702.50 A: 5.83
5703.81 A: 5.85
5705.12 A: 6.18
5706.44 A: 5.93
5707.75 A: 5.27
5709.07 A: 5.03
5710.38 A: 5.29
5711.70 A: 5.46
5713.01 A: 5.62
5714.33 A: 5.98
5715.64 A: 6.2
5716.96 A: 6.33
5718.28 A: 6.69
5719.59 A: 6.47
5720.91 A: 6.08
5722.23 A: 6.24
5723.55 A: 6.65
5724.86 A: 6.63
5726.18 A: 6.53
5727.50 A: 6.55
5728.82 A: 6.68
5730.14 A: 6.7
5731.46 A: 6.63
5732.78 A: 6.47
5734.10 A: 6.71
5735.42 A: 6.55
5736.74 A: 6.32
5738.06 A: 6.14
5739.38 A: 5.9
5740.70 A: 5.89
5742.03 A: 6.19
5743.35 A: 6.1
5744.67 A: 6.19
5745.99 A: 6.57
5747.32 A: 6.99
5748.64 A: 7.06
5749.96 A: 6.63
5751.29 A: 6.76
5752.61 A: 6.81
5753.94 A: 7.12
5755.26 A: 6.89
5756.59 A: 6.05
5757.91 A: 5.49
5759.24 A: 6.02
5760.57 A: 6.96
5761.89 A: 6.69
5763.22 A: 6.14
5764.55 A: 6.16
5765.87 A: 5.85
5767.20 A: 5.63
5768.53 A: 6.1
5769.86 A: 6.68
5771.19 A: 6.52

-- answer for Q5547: 0.062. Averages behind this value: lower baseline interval 6.09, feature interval 5.87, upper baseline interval 6.34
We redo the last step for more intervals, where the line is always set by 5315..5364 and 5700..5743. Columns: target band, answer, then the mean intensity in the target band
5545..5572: 0.040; 5.89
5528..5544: 0.045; 5.85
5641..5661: 0.031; 5.96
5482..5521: 0.005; 6.07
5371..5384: -0.003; 6.08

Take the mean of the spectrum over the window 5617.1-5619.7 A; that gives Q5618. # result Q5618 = 5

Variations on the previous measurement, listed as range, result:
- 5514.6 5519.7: 6.07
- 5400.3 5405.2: 5.65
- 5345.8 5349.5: 5.42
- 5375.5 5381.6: 6.06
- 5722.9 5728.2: 6.6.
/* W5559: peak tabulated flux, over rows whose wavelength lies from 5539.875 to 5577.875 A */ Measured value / 6.9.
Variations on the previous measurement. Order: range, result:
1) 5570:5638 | 6.35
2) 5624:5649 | 6.18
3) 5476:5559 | 6.76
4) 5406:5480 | 6.94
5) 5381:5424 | 6.92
